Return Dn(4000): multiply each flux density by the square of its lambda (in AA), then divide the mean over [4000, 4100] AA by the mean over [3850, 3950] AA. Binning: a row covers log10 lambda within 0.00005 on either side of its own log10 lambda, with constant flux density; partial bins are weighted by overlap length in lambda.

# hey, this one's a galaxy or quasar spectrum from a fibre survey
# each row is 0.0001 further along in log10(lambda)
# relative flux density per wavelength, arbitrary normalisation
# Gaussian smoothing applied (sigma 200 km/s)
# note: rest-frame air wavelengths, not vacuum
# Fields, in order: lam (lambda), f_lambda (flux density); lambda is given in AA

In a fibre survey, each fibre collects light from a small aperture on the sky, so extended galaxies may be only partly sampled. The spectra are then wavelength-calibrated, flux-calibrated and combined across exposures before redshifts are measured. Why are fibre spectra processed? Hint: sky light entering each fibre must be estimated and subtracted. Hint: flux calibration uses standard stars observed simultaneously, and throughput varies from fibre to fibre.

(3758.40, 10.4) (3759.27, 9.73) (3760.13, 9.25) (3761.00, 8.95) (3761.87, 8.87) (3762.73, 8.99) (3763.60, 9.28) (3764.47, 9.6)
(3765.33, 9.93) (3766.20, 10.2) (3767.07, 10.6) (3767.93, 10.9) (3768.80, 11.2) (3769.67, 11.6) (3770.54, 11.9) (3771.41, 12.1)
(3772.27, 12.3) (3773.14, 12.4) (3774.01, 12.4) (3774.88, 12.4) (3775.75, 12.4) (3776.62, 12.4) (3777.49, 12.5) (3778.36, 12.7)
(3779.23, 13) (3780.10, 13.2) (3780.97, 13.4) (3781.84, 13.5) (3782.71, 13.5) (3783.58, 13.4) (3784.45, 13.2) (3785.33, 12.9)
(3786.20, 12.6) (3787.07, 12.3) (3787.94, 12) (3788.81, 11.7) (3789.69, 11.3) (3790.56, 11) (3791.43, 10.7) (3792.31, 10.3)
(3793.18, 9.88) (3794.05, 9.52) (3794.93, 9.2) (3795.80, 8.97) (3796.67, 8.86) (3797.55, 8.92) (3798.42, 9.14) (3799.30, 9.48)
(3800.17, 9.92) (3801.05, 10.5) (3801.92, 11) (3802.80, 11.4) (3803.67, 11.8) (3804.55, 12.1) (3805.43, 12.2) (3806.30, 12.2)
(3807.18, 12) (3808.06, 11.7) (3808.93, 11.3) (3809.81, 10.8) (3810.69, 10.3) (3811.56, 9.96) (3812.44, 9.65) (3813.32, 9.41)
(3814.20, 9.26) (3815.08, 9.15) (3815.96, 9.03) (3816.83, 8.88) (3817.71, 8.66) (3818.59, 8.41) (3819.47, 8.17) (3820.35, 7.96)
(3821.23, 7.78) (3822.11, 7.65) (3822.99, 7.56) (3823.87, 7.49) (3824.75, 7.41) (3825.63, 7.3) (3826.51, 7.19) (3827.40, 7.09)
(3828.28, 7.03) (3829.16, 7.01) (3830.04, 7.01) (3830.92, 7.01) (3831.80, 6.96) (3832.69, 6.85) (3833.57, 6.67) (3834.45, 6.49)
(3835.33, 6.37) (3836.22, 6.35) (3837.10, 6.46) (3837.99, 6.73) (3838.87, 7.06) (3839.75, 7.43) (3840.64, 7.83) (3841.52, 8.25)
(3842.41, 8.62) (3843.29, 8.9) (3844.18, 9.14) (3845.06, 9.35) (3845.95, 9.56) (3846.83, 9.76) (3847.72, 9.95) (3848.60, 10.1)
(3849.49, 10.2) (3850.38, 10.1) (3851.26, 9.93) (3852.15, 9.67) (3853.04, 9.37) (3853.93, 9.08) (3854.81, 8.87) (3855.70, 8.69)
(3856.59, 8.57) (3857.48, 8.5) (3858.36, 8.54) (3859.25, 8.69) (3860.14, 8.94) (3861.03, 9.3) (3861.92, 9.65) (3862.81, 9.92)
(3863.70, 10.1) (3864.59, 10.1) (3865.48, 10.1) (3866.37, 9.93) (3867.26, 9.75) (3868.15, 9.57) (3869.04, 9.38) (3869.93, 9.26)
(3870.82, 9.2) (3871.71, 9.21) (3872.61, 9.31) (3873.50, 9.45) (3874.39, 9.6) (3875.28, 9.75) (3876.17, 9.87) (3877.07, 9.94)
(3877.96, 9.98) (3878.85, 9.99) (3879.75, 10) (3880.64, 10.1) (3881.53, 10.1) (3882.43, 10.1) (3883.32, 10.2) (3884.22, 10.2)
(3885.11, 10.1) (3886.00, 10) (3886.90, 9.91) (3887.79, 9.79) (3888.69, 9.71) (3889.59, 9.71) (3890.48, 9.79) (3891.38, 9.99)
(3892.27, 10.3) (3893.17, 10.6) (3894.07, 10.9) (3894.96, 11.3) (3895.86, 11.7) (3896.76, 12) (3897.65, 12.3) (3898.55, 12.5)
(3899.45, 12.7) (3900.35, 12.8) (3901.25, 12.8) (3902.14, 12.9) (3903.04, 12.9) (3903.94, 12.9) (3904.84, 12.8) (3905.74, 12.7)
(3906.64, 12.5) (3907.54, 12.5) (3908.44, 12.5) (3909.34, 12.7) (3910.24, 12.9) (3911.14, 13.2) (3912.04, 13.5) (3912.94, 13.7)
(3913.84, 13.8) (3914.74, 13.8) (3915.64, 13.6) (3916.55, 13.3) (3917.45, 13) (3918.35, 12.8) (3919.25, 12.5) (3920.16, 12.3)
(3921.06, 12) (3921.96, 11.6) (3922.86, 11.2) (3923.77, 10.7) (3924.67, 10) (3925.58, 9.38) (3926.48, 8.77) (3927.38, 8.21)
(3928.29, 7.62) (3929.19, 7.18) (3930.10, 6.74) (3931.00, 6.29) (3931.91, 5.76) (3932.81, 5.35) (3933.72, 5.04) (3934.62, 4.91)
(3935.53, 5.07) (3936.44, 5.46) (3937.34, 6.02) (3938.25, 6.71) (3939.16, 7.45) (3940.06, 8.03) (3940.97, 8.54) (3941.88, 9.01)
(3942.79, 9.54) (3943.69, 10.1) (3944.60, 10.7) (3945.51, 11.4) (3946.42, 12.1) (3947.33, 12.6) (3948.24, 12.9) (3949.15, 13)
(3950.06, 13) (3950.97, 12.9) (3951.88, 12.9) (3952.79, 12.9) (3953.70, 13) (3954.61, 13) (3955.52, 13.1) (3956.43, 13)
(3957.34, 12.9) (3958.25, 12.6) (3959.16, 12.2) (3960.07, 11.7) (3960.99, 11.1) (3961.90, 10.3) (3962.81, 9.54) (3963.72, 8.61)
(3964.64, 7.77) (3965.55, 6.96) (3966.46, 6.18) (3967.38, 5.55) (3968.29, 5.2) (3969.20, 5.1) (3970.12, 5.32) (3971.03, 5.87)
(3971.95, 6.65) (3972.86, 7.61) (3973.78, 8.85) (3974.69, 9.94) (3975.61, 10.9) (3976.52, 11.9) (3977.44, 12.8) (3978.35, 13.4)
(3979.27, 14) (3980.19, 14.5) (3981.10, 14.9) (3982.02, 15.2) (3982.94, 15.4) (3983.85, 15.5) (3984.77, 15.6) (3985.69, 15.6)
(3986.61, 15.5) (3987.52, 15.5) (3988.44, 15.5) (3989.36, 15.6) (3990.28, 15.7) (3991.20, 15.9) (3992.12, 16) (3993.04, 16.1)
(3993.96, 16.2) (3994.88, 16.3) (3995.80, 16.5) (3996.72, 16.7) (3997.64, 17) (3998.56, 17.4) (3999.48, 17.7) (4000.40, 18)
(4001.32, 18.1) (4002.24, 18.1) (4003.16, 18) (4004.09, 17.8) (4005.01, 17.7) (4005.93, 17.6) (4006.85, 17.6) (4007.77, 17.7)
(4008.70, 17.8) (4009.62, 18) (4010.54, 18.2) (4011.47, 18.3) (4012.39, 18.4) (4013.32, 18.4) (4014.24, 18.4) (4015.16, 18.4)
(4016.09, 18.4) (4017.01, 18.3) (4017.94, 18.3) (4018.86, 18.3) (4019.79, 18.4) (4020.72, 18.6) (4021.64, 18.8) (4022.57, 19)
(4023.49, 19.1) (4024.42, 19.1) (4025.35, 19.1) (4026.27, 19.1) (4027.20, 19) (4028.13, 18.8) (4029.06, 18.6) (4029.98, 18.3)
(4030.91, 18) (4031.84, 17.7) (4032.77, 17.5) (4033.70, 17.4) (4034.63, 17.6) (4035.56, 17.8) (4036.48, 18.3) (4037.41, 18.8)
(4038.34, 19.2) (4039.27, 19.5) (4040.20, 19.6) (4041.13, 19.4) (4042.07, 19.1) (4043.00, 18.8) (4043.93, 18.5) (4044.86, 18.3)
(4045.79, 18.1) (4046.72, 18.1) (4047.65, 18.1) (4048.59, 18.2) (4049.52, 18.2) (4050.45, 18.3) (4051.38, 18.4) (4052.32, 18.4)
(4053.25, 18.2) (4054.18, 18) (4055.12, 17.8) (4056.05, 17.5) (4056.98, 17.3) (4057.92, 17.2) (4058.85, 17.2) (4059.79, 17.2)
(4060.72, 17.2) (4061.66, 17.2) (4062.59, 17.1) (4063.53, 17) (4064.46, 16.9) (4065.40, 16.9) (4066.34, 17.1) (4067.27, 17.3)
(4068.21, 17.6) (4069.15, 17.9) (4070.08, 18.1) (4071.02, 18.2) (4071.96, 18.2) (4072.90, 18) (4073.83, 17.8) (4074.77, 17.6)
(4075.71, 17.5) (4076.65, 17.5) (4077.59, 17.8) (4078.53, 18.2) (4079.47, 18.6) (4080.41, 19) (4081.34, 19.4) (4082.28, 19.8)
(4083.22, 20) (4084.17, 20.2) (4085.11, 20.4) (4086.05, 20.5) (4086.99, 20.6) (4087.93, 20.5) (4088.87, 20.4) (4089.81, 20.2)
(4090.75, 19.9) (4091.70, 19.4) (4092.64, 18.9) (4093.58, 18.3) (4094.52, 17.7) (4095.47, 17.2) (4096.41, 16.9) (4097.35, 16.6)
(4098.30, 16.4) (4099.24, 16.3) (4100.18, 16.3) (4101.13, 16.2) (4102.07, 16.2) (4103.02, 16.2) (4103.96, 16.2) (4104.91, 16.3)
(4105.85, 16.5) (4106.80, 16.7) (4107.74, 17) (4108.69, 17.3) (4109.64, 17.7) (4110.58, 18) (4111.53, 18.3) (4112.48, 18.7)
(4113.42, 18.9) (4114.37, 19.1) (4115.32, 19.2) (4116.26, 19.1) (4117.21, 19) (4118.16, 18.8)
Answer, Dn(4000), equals 1.9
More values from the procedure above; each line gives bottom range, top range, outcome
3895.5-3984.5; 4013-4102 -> 1.81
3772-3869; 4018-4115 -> 2.12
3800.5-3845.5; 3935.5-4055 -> 1.88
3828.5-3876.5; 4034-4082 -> 2.29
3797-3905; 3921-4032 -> 1.48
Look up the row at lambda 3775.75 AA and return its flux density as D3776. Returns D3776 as 12.4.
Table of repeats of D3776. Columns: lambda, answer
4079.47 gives 18.6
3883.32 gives 10.2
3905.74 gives 12.7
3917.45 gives 13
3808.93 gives 11.3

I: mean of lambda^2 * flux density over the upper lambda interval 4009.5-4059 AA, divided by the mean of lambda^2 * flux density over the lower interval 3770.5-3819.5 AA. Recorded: 1.9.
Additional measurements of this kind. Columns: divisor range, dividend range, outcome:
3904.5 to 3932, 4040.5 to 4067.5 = 1.69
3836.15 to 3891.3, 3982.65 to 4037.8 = 2.03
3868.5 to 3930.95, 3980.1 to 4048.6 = 1.70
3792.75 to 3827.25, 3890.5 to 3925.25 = 1.36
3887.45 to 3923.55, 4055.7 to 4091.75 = 1.64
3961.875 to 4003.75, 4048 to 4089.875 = 1.47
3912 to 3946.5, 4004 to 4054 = 2.04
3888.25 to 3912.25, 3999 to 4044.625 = 1.63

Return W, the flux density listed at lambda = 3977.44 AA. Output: 12.8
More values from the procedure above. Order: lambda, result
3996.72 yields 16.7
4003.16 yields 18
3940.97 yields 8.54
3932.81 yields 5.35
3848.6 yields 10.1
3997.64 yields 17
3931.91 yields 5.76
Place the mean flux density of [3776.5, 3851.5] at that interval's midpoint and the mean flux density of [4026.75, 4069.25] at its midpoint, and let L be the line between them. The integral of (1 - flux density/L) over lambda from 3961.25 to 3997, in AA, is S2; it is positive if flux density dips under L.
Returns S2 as 8.2 AA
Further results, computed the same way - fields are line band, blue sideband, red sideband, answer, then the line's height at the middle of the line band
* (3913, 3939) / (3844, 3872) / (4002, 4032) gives 7.6 AA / 13.3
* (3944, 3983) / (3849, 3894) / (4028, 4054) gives 9.5 AA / 14.4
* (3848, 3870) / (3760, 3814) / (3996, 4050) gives 6.4 AA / 13.3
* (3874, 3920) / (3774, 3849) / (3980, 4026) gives 5.5 AA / 13.1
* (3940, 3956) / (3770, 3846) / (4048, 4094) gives 3.0 AA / 14.4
